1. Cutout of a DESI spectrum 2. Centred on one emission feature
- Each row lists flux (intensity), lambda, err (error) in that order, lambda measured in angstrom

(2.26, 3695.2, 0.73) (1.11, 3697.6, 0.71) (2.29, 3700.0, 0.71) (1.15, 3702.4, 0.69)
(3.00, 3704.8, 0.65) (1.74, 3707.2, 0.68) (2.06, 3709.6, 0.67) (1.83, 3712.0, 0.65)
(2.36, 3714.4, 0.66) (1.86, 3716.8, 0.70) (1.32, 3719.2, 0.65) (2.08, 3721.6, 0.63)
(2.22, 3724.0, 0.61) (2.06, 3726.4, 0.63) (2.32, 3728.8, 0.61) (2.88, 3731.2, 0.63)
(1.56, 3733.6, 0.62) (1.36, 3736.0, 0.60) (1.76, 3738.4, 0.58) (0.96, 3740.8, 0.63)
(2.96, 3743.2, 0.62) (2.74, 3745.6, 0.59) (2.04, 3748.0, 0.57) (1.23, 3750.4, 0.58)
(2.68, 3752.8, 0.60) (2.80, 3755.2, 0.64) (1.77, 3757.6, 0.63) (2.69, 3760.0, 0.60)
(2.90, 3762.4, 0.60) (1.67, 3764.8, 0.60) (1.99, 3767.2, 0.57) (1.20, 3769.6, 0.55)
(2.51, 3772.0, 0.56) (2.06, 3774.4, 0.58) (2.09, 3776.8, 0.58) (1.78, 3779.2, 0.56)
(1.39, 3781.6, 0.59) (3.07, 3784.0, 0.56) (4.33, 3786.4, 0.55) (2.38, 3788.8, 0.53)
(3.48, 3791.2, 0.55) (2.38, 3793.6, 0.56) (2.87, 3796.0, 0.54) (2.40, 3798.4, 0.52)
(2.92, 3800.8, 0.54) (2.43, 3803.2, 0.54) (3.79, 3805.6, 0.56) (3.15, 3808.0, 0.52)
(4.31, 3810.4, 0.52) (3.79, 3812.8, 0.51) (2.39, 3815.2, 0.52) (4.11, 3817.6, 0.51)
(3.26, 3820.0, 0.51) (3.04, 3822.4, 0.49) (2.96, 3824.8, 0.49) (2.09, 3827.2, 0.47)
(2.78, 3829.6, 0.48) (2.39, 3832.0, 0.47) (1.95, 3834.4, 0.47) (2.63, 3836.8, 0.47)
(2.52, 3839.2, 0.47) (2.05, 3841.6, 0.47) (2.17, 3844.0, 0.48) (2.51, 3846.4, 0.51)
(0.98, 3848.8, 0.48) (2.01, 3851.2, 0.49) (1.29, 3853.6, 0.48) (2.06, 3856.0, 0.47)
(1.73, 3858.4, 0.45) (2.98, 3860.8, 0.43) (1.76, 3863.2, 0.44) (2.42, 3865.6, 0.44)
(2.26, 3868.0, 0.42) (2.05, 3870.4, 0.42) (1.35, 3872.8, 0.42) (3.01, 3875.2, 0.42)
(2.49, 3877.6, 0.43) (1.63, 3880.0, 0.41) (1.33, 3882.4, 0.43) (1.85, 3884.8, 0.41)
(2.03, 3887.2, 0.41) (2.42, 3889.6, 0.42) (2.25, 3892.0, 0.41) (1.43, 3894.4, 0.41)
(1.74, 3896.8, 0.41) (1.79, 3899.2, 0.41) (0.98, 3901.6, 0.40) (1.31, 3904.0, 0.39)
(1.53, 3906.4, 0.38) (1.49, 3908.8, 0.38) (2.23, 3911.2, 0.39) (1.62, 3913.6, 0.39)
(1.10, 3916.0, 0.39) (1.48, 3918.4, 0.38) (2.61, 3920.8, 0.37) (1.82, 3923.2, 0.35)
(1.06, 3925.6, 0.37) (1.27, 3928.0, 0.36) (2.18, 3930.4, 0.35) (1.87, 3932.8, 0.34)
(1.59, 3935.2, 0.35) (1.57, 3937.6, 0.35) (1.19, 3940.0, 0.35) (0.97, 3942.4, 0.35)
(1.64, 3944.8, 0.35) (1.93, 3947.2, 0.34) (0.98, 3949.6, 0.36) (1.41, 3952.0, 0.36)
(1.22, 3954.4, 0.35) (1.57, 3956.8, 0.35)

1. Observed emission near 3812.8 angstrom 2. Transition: C III] 1909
